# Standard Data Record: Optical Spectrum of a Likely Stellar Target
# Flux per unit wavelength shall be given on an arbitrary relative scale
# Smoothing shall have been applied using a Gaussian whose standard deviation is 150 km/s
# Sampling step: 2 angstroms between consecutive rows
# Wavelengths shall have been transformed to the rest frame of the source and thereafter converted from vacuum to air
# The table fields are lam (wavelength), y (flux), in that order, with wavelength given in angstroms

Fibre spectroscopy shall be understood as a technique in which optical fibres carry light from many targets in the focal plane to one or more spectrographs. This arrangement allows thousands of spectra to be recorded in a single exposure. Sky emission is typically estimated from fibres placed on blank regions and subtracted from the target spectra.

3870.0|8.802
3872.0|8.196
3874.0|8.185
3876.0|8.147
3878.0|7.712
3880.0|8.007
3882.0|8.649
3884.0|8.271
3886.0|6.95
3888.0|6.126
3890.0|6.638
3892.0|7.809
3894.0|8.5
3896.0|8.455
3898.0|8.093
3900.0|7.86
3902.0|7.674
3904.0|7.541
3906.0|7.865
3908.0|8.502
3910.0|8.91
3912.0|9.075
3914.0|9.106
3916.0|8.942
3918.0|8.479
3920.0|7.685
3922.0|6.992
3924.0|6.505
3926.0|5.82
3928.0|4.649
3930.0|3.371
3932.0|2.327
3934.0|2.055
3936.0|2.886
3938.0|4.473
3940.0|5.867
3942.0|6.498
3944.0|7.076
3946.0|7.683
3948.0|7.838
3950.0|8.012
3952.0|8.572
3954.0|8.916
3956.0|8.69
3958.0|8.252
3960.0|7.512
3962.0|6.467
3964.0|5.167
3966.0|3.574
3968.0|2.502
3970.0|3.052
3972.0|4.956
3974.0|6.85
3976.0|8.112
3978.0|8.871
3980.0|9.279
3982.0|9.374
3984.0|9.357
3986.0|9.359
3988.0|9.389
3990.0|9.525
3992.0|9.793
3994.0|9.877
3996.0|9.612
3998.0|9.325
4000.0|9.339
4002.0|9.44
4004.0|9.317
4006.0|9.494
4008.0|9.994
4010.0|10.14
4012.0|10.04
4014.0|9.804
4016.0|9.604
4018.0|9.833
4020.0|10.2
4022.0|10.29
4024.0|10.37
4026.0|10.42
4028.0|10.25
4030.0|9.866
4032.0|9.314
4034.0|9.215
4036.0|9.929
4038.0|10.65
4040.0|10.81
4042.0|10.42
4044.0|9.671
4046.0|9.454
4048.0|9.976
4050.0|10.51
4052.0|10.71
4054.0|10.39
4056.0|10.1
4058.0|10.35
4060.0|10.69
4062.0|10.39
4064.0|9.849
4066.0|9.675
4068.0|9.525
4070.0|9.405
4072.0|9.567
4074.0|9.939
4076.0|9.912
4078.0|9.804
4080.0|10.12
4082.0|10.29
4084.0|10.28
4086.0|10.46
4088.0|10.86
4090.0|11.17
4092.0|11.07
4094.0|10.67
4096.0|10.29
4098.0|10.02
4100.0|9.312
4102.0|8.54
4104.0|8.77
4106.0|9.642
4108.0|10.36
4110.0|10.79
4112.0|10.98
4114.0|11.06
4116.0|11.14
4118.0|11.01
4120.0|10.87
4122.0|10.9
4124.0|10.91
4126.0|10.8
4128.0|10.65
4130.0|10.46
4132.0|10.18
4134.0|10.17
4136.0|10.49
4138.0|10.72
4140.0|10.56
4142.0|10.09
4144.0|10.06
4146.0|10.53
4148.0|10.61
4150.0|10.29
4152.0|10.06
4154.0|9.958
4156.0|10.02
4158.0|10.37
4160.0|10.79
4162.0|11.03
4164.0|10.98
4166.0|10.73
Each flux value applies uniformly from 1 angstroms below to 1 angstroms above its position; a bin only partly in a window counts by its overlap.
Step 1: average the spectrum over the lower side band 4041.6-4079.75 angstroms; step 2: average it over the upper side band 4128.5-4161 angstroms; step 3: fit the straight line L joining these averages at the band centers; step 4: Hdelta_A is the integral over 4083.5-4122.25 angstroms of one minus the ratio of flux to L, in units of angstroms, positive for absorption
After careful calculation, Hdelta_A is -0.85 angstroms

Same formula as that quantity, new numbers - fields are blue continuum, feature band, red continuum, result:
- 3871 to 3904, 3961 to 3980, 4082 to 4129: 6.7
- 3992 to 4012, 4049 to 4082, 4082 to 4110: -0.3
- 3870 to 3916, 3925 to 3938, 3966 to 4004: 7.2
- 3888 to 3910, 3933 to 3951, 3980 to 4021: 5.9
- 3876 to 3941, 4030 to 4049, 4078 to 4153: -1.7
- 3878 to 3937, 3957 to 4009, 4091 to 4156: 1.6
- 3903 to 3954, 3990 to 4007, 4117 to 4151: -3.2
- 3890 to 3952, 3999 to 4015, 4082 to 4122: -2.1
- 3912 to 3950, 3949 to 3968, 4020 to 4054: 0.4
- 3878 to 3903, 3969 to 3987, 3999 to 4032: 3.1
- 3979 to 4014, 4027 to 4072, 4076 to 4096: 0.3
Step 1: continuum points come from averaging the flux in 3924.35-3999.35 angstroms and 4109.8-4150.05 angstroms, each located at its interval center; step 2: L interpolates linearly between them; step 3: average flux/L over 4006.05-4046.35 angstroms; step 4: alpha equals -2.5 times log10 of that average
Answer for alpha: -0.201 mag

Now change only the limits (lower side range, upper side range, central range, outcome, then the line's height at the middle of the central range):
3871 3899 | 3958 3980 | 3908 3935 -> 0.09 mag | 7.03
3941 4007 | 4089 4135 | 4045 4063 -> -0.10 mag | 9.37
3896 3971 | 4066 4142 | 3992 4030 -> -0.19 mag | 8.3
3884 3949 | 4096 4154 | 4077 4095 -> -0.09 mag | 9.69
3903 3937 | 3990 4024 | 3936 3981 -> 0.19 mag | 7.95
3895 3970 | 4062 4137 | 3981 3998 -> -0.20 mag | 7.92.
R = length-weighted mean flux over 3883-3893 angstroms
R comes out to 7.16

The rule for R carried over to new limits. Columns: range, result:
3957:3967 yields 6.19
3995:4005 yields 9.41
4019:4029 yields 10.3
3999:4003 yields 9.39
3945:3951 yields 7.84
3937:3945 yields 5.98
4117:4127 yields 10.9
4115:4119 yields 11.1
